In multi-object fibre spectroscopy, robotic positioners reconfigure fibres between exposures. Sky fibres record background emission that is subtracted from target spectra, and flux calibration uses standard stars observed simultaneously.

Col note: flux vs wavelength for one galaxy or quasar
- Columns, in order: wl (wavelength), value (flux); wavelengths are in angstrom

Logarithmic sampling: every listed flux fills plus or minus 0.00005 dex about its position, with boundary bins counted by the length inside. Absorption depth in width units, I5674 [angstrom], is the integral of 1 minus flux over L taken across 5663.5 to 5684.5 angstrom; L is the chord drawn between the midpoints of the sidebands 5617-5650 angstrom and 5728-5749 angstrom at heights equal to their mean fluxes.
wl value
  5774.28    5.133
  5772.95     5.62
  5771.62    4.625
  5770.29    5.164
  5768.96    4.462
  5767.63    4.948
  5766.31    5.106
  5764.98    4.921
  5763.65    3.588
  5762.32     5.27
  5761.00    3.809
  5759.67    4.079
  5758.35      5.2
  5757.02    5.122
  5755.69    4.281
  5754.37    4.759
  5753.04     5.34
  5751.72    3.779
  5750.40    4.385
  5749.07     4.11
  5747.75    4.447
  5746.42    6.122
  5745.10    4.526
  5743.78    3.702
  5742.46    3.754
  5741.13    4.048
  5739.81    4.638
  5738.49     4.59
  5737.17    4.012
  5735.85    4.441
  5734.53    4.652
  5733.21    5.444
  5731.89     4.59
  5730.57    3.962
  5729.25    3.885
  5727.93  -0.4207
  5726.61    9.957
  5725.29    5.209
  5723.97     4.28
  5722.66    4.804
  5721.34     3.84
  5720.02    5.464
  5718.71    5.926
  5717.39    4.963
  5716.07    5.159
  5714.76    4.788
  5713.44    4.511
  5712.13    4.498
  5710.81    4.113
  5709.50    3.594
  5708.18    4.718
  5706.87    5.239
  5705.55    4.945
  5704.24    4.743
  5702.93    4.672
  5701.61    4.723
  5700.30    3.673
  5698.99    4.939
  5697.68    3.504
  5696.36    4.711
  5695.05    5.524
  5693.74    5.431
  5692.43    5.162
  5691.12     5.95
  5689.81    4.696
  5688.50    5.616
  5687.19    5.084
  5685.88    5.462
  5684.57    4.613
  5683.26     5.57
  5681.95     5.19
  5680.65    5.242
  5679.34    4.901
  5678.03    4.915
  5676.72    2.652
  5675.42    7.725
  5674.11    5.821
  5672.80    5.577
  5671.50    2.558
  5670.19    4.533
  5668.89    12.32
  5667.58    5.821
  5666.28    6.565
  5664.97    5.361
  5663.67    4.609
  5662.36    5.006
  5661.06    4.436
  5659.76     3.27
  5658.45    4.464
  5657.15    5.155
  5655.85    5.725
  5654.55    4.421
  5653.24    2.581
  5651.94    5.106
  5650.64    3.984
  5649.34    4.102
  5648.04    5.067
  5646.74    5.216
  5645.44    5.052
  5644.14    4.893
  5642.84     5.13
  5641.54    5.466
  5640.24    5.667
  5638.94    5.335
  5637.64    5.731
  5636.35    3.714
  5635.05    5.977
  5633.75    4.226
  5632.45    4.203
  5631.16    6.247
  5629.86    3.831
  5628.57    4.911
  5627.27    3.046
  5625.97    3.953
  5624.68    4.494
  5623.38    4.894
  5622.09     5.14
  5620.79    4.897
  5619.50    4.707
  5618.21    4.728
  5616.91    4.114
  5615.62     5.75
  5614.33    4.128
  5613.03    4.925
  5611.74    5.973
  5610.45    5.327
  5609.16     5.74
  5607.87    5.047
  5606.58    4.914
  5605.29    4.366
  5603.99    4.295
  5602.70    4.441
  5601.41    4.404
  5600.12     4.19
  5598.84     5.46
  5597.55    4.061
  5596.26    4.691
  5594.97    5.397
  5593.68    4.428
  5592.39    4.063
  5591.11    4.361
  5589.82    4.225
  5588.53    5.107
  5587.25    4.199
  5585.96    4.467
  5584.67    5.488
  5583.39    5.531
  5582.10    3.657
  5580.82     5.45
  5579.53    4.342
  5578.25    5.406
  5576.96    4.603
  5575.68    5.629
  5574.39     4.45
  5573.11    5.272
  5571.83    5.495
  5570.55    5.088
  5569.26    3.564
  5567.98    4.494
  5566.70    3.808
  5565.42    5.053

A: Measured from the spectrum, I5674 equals -4.4 angstrom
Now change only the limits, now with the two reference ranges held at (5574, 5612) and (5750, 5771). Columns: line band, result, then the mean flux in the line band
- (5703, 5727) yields -1.5 angstrom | 4.98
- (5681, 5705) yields -1.3 angstrom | 4.96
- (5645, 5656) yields 0.5 angstrom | 4.52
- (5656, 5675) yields -2.9 angstrom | 5.43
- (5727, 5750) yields 2.2 angstrom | 4.22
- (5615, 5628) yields 0.5 angstrom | 4.57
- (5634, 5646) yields -1.1 angstrom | 5.19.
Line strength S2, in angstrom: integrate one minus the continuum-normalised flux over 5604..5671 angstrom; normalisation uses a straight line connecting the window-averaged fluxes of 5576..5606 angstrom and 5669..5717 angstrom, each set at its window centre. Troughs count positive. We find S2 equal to -2.69 angstrom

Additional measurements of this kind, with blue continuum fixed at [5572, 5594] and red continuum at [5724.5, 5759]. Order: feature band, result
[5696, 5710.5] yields 0.4 angstrom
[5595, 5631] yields 0.1 angstrom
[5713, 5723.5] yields -0.8 angstrom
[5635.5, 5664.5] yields -0.4 angstrom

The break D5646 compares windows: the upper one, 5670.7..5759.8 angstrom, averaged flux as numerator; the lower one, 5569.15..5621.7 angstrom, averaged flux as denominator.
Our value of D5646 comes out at 1.0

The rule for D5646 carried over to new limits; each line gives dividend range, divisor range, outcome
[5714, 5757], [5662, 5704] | 0.88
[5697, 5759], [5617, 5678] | 0.93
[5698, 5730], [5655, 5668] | 0.93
